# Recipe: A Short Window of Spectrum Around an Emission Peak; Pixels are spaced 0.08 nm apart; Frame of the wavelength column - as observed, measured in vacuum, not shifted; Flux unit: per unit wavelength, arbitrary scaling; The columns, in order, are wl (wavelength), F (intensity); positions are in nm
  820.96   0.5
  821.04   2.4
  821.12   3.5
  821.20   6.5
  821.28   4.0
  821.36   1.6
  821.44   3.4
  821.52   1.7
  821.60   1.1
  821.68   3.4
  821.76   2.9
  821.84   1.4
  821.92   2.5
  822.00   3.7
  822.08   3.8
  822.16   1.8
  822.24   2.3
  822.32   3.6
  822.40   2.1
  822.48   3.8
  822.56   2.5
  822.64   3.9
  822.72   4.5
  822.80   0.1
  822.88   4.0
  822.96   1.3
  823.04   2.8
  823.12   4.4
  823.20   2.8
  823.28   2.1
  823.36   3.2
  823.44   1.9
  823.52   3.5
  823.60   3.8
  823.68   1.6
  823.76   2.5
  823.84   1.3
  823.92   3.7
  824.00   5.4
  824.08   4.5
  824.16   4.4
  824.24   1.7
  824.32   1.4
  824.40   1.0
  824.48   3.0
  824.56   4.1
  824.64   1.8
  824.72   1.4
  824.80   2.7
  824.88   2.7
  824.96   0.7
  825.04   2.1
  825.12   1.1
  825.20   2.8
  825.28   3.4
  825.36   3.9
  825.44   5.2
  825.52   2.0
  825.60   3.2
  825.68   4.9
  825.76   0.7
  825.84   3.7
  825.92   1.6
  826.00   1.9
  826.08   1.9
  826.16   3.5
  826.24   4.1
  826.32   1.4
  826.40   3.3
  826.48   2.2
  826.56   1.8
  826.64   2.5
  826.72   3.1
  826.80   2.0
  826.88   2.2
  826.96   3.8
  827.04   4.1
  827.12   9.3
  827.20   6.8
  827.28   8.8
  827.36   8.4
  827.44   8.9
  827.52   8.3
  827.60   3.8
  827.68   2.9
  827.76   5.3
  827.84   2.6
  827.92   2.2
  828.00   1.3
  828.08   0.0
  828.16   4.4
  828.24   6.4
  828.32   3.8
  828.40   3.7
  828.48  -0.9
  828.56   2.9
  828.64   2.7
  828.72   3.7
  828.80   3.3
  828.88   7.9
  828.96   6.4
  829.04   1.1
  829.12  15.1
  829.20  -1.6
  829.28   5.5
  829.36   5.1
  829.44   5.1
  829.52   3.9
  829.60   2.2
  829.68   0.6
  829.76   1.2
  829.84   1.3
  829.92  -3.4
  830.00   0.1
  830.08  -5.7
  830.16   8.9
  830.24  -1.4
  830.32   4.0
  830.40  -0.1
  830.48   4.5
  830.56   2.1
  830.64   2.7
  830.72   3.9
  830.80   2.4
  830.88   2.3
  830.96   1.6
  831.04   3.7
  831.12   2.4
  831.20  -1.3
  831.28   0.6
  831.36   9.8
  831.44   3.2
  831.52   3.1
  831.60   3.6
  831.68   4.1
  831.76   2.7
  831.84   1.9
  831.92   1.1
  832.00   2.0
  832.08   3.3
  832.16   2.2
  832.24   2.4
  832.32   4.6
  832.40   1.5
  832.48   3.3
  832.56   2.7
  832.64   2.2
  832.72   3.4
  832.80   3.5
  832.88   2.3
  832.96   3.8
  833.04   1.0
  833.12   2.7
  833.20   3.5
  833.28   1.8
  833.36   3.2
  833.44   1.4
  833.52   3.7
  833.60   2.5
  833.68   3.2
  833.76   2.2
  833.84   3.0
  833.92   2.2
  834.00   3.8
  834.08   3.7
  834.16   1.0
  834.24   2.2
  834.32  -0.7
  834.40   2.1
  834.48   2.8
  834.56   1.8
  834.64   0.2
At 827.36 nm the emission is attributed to [S II] 6716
